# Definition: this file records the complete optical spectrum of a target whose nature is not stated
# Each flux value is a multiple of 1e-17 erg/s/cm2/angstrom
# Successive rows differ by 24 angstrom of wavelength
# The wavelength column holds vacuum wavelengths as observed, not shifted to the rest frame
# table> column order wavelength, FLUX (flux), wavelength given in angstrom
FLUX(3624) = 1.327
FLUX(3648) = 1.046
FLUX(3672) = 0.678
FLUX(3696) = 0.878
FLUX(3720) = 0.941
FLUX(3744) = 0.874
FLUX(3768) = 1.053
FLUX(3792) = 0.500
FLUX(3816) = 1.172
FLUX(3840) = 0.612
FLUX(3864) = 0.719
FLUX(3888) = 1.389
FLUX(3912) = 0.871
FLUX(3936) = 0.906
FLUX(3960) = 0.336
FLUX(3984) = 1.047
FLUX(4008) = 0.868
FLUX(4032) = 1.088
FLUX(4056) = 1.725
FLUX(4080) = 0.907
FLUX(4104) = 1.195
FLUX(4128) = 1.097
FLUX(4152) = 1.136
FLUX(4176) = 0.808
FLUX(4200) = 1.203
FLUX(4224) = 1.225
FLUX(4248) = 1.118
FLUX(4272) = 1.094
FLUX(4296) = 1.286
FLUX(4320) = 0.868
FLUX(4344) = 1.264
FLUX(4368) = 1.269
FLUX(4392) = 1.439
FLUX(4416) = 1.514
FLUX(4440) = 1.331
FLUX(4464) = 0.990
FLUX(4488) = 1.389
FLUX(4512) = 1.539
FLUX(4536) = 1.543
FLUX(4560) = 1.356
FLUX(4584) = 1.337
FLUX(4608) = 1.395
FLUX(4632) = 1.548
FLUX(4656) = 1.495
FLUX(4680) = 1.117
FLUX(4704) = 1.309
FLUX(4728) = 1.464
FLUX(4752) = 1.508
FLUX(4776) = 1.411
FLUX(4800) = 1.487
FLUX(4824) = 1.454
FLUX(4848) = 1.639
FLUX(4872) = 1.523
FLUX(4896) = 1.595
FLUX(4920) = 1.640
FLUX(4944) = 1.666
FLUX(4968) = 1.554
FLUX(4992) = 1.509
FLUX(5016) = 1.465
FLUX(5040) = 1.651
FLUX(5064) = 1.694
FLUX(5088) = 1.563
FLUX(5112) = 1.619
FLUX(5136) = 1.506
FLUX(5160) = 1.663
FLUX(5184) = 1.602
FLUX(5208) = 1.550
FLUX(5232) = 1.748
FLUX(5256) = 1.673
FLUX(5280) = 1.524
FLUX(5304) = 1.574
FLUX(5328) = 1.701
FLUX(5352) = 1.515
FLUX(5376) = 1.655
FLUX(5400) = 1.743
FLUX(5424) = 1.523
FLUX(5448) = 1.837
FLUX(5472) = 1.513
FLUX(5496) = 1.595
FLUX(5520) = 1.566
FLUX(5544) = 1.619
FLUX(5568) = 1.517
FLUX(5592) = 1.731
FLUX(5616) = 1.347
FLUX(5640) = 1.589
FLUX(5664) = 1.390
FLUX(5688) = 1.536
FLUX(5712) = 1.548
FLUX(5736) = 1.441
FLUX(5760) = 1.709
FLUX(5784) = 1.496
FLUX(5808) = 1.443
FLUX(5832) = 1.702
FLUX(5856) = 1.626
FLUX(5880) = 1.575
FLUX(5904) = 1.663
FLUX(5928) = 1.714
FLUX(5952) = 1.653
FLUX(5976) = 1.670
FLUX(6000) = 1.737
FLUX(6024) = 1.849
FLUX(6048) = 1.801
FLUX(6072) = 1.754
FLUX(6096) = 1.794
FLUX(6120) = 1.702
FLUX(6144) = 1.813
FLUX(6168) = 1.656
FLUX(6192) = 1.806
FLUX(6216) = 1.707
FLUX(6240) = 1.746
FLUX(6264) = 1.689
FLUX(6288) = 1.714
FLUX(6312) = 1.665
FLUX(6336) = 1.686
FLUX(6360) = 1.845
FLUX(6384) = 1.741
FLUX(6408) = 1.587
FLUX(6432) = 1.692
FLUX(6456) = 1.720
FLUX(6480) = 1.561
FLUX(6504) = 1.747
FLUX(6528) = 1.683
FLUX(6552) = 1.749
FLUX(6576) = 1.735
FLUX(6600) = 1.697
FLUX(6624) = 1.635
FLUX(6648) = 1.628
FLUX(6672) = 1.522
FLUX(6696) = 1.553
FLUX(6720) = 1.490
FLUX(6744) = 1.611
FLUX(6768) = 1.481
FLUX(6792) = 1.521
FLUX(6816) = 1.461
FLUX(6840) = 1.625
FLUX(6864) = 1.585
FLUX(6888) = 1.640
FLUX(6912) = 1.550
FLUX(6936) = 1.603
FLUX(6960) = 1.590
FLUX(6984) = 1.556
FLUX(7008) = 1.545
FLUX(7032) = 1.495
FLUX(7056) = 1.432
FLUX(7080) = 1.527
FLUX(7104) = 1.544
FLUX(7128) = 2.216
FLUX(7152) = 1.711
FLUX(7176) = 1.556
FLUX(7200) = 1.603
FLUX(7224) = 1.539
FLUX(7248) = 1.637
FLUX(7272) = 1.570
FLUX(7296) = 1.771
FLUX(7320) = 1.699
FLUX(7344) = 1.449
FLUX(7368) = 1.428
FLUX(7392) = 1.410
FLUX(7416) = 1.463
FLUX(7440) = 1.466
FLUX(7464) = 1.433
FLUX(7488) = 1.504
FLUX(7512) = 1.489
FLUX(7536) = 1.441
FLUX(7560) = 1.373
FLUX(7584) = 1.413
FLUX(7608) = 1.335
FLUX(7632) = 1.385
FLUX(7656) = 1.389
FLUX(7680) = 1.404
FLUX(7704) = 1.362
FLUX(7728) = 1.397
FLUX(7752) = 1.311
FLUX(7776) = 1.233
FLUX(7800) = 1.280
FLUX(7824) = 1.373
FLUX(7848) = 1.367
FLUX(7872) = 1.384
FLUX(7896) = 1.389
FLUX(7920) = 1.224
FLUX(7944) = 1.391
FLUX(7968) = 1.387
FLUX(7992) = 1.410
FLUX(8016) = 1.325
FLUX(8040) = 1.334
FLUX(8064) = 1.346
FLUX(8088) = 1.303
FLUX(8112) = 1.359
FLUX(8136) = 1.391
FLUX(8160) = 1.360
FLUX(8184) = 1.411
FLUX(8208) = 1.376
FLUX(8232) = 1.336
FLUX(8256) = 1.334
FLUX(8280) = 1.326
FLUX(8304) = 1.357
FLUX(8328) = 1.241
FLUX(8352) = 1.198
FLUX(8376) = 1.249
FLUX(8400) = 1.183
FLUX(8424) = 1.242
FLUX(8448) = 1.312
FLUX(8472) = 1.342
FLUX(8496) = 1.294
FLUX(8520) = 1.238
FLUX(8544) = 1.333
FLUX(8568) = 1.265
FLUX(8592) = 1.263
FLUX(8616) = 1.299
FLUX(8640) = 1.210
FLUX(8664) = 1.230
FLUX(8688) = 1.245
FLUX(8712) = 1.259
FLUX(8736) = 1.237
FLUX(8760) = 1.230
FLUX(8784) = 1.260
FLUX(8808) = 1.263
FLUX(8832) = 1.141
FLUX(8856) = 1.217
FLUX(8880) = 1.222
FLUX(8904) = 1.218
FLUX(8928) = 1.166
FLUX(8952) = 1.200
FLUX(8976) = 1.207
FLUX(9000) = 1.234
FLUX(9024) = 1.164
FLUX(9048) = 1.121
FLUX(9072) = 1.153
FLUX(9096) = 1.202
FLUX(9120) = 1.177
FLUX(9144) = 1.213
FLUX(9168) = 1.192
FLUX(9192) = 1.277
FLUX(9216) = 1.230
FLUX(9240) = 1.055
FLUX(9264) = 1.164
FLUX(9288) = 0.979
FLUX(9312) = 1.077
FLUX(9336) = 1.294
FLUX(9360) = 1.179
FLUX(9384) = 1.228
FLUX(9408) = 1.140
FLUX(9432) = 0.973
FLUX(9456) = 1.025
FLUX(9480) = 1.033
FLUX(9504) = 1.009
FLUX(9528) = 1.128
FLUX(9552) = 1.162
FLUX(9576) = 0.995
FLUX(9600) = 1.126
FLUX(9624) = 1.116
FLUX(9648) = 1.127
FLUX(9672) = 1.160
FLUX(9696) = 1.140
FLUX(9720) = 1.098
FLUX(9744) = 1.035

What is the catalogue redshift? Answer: 0.087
